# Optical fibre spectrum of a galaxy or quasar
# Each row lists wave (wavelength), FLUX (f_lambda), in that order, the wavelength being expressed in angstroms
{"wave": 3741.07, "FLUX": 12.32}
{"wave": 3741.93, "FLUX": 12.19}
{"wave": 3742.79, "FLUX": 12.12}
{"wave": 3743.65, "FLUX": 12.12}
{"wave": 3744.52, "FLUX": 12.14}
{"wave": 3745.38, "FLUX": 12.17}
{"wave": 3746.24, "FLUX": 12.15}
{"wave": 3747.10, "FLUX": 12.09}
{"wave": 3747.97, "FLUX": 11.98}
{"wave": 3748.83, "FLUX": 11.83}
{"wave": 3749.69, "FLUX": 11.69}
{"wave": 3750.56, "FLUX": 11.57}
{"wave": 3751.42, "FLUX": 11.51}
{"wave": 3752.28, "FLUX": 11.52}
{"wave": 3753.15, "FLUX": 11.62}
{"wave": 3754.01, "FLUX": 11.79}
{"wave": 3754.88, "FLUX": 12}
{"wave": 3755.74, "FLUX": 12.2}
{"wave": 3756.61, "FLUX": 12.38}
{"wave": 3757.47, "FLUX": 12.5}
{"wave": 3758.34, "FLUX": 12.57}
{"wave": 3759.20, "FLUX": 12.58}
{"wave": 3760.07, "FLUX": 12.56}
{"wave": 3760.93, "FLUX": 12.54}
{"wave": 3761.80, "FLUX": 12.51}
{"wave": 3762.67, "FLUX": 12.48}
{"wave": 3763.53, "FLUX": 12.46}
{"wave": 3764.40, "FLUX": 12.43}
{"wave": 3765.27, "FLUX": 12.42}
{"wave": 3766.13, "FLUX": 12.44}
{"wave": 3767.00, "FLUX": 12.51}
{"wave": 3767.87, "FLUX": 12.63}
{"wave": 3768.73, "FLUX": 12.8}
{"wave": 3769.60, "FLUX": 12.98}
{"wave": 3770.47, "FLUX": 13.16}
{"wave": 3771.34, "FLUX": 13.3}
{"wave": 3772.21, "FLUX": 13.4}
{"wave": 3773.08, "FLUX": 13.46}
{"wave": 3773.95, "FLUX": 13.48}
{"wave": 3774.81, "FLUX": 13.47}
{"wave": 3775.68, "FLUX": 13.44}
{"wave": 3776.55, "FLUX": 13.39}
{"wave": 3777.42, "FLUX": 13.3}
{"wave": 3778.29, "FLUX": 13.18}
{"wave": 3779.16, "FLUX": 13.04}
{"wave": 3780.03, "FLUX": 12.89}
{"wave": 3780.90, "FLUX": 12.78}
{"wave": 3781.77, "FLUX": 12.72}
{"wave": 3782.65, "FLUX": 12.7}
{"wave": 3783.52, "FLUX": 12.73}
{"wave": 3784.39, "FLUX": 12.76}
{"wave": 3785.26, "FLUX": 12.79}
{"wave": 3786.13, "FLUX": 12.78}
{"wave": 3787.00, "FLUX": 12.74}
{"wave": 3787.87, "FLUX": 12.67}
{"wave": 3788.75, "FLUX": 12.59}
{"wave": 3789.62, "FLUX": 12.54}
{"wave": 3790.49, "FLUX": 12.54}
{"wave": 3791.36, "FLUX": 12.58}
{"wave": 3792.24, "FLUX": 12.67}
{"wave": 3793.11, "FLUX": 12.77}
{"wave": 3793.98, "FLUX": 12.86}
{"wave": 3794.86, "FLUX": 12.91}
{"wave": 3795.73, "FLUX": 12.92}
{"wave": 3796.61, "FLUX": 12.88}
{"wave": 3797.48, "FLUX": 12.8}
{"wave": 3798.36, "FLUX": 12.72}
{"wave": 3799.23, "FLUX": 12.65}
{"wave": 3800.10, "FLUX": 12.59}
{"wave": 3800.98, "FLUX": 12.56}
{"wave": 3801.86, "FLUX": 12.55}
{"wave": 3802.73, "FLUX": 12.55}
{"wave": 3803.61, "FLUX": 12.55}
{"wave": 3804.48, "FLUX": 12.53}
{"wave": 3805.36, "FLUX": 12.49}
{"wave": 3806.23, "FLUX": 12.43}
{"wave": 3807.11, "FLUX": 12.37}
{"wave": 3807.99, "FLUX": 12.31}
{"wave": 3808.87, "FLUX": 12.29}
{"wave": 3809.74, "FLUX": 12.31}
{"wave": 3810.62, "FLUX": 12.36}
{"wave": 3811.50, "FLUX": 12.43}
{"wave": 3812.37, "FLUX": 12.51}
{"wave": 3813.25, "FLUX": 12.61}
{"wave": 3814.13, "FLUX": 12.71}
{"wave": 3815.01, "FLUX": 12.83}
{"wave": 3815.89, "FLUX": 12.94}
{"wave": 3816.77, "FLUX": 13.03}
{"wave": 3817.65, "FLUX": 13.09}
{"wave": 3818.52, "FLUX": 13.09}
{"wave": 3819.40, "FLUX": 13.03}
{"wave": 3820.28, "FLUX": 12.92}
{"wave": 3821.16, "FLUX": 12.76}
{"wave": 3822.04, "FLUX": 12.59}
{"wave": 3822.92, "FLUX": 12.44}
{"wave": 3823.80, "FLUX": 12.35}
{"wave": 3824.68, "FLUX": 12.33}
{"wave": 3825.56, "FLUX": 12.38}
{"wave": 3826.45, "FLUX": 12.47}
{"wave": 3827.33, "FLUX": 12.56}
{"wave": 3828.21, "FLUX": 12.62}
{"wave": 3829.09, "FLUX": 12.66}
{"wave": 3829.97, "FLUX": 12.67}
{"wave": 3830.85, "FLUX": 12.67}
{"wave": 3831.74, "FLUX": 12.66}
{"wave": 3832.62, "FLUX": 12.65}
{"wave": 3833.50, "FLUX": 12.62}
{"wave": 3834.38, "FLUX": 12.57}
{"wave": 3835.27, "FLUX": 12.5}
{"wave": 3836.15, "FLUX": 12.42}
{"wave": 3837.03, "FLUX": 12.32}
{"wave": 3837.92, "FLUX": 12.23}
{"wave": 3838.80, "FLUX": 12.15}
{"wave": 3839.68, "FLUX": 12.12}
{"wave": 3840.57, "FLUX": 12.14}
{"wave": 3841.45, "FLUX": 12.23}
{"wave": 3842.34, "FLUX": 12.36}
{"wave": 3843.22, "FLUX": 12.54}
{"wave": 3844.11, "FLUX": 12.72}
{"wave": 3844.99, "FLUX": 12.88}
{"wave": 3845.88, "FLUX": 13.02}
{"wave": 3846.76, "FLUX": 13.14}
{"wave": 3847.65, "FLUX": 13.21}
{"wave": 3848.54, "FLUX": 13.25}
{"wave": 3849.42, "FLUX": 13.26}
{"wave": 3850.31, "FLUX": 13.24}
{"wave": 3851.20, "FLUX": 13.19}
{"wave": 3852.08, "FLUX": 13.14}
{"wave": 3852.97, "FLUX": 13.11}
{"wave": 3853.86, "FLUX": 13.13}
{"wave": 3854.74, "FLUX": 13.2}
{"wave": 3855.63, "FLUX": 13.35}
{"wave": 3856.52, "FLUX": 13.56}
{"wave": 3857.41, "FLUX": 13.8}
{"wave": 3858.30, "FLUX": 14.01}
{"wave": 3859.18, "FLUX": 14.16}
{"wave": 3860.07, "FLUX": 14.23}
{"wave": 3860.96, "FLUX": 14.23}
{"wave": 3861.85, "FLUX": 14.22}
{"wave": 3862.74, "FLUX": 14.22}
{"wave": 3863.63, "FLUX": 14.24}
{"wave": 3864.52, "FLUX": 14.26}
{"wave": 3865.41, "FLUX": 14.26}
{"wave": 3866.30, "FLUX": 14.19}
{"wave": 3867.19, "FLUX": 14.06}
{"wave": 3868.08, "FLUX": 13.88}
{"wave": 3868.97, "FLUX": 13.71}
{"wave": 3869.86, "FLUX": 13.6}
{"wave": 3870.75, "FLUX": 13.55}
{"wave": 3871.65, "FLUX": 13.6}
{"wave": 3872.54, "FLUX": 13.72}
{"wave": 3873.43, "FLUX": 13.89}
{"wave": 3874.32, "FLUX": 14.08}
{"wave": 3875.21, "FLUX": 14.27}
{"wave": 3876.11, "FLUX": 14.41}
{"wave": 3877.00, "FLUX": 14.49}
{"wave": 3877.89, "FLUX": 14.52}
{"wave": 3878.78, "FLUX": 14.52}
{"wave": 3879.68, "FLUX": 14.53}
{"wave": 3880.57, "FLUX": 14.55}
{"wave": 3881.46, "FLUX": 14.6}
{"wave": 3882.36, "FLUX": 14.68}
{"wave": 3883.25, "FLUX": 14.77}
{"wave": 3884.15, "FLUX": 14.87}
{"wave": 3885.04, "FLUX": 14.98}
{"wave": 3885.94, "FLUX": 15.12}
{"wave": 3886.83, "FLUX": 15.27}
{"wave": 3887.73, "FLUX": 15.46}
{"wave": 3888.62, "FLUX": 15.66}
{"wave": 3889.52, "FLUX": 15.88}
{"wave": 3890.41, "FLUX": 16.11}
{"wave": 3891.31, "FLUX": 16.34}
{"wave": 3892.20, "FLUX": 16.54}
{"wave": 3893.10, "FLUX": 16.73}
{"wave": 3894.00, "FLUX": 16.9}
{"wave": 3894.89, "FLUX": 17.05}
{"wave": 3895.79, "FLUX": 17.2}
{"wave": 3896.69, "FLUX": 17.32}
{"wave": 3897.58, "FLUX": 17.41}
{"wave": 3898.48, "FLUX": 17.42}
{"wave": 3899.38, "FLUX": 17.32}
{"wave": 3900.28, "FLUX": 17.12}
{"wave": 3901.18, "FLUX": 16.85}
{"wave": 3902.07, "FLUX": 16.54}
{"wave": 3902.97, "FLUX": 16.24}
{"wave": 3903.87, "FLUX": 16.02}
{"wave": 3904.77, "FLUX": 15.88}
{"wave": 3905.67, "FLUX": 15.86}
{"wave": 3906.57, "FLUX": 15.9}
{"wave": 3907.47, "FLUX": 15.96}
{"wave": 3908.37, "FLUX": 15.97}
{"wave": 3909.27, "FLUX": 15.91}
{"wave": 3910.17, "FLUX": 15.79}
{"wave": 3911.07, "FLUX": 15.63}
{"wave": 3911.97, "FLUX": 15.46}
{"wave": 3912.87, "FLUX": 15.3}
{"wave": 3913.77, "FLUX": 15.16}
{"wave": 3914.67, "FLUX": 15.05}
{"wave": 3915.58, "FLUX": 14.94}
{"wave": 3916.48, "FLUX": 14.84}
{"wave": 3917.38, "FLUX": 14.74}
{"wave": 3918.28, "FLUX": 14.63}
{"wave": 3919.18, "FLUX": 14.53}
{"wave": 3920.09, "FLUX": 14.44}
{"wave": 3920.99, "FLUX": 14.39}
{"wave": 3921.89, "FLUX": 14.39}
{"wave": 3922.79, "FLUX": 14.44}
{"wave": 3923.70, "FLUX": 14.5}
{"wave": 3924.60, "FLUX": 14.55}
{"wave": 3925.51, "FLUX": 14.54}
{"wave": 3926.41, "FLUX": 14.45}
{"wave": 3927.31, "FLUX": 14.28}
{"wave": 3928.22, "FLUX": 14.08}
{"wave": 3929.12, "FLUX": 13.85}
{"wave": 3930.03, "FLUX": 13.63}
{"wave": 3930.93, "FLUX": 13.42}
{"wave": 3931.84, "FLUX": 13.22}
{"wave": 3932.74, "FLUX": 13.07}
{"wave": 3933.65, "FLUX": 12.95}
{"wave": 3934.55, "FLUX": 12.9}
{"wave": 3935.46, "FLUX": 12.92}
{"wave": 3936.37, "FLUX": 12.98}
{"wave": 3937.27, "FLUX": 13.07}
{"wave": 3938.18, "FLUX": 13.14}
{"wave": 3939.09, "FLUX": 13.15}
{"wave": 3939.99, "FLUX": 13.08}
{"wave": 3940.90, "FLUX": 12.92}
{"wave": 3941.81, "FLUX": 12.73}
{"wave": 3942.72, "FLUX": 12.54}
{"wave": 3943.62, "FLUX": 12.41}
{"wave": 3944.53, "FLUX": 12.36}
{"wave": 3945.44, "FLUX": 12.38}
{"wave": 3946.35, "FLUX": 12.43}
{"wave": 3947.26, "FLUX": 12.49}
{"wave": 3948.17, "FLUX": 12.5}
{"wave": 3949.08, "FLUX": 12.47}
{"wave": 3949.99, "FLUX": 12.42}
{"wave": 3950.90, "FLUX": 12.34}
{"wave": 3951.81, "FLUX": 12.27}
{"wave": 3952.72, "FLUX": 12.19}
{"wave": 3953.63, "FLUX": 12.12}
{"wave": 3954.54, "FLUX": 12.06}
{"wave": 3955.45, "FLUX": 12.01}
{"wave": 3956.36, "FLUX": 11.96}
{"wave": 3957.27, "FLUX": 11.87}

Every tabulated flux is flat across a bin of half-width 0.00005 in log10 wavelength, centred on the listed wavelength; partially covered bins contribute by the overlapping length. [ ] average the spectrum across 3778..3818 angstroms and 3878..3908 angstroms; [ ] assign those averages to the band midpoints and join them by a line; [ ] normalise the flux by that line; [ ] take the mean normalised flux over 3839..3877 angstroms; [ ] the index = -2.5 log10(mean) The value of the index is 0.10 mag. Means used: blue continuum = 12.7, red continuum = 16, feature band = 13.5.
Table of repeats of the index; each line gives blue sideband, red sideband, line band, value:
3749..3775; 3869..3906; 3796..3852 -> 0.11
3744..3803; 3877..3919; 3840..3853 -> 0.13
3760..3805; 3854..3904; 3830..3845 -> 0.13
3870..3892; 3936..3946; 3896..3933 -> -0.12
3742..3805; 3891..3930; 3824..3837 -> 0.11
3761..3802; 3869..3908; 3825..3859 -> 0.12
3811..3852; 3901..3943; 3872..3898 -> -0.12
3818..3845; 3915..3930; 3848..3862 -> -0.04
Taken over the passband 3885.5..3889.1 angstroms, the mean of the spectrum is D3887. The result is 15.4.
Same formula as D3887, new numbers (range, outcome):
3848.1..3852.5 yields 13.2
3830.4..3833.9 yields 12.6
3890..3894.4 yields 16.5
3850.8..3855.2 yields 13.2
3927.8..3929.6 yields 14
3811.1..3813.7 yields 12.5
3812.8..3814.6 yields 12.6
